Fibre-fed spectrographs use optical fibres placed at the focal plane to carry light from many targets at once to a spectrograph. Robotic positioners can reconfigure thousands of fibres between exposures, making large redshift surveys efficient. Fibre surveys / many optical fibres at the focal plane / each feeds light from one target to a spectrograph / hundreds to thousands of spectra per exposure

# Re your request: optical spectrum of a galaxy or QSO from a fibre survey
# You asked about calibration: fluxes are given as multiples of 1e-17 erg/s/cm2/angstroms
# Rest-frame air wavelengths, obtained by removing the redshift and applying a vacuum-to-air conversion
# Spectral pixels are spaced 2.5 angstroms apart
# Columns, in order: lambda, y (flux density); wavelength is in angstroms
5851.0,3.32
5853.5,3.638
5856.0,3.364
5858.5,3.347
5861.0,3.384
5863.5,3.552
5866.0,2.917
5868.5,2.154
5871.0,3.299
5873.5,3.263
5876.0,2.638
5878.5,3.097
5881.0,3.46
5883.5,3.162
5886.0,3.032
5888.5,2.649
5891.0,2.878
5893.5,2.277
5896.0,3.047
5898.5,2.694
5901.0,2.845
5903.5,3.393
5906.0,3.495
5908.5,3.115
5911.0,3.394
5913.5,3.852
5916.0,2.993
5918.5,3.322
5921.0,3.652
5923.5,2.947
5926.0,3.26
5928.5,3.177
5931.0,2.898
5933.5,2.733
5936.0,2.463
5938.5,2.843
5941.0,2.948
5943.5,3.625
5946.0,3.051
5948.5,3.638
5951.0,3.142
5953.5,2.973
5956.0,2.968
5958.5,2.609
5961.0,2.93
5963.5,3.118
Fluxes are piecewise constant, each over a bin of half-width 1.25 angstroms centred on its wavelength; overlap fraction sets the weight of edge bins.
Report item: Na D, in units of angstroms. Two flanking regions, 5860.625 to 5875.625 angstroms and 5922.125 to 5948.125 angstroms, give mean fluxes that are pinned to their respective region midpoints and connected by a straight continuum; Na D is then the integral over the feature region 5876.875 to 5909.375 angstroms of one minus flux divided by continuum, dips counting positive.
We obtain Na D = 0.4 angstroms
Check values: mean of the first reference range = 3.05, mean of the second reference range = 3.02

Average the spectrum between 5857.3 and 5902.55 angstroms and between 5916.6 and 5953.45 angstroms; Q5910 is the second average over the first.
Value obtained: 1.0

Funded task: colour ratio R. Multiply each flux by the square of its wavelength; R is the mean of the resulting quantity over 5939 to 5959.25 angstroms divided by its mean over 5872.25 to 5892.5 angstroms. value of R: 1.06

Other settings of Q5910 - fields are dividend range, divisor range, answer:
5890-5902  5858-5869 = 0.88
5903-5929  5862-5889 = 1.10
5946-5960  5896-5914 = 0.95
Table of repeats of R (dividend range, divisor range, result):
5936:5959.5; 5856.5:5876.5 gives 1.02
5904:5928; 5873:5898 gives 1.15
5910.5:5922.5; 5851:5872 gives 1.09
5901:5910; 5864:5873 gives 1.14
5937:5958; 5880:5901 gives 1.10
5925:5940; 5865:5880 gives 1.02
